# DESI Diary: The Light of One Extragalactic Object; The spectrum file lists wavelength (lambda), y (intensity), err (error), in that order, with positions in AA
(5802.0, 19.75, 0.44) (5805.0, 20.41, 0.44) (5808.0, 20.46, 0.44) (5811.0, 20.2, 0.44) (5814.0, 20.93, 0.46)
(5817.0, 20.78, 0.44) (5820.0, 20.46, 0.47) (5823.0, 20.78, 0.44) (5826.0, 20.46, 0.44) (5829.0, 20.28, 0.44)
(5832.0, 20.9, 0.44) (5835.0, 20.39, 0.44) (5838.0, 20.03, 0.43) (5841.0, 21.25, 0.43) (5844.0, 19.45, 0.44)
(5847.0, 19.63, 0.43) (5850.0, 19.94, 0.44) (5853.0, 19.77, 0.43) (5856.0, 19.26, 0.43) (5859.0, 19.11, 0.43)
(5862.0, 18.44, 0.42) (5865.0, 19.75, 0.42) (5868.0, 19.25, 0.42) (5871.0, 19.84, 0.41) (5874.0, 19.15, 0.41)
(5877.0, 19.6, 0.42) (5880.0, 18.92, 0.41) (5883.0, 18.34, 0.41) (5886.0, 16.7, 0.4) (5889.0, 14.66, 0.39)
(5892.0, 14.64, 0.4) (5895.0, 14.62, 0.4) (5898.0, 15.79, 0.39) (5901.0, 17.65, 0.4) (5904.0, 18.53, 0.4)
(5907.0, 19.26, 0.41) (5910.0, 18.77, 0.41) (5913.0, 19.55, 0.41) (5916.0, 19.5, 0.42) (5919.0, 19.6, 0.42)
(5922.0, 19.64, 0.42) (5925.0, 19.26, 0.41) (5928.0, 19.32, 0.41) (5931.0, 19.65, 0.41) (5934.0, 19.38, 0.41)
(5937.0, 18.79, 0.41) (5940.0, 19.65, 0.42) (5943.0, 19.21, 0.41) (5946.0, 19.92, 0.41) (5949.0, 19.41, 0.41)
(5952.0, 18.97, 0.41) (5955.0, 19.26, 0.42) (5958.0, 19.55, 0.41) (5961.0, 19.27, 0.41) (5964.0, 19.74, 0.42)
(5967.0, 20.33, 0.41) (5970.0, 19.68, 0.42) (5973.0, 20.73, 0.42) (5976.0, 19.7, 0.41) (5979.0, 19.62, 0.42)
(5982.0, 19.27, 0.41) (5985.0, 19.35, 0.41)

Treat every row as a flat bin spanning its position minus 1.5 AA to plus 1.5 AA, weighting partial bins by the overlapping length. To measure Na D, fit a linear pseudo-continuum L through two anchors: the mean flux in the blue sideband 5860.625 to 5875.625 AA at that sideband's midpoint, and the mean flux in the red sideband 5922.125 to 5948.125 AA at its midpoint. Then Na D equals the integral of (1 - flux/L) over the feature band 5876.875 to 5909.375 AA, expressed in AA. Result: 3.8 AA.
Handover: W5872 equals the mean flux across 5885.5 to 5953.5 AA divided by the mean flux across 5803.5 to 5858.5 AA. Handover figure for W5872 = 0.91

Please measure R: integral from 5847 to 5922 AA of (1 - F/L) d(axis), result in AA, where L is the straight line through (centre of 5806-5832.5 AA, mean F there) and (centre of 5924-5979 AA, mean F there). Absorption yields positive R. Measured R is 6.2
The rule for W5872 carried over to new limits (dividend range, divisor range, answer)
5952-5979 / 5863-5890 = 1.06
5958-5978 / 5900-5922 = 1.04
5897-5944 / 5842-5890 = 1.00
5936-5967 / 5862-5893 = 1.07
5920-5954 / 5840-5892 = 1.03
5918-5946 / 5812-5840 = 0.94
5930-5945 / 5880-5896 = 1.20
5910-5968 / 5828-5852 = 0.96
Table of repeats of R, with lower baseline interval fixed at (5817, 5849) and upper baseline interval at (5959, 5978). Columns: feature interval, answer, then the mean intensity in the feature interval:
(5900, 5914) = 0.9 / 18.8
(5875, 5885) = 0.7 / 18.9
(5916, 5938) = 0.7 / 19.4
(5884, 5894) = 2.3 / 15.4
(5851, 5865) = 0.7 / 19.2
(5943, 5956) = 0.4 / 19.4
